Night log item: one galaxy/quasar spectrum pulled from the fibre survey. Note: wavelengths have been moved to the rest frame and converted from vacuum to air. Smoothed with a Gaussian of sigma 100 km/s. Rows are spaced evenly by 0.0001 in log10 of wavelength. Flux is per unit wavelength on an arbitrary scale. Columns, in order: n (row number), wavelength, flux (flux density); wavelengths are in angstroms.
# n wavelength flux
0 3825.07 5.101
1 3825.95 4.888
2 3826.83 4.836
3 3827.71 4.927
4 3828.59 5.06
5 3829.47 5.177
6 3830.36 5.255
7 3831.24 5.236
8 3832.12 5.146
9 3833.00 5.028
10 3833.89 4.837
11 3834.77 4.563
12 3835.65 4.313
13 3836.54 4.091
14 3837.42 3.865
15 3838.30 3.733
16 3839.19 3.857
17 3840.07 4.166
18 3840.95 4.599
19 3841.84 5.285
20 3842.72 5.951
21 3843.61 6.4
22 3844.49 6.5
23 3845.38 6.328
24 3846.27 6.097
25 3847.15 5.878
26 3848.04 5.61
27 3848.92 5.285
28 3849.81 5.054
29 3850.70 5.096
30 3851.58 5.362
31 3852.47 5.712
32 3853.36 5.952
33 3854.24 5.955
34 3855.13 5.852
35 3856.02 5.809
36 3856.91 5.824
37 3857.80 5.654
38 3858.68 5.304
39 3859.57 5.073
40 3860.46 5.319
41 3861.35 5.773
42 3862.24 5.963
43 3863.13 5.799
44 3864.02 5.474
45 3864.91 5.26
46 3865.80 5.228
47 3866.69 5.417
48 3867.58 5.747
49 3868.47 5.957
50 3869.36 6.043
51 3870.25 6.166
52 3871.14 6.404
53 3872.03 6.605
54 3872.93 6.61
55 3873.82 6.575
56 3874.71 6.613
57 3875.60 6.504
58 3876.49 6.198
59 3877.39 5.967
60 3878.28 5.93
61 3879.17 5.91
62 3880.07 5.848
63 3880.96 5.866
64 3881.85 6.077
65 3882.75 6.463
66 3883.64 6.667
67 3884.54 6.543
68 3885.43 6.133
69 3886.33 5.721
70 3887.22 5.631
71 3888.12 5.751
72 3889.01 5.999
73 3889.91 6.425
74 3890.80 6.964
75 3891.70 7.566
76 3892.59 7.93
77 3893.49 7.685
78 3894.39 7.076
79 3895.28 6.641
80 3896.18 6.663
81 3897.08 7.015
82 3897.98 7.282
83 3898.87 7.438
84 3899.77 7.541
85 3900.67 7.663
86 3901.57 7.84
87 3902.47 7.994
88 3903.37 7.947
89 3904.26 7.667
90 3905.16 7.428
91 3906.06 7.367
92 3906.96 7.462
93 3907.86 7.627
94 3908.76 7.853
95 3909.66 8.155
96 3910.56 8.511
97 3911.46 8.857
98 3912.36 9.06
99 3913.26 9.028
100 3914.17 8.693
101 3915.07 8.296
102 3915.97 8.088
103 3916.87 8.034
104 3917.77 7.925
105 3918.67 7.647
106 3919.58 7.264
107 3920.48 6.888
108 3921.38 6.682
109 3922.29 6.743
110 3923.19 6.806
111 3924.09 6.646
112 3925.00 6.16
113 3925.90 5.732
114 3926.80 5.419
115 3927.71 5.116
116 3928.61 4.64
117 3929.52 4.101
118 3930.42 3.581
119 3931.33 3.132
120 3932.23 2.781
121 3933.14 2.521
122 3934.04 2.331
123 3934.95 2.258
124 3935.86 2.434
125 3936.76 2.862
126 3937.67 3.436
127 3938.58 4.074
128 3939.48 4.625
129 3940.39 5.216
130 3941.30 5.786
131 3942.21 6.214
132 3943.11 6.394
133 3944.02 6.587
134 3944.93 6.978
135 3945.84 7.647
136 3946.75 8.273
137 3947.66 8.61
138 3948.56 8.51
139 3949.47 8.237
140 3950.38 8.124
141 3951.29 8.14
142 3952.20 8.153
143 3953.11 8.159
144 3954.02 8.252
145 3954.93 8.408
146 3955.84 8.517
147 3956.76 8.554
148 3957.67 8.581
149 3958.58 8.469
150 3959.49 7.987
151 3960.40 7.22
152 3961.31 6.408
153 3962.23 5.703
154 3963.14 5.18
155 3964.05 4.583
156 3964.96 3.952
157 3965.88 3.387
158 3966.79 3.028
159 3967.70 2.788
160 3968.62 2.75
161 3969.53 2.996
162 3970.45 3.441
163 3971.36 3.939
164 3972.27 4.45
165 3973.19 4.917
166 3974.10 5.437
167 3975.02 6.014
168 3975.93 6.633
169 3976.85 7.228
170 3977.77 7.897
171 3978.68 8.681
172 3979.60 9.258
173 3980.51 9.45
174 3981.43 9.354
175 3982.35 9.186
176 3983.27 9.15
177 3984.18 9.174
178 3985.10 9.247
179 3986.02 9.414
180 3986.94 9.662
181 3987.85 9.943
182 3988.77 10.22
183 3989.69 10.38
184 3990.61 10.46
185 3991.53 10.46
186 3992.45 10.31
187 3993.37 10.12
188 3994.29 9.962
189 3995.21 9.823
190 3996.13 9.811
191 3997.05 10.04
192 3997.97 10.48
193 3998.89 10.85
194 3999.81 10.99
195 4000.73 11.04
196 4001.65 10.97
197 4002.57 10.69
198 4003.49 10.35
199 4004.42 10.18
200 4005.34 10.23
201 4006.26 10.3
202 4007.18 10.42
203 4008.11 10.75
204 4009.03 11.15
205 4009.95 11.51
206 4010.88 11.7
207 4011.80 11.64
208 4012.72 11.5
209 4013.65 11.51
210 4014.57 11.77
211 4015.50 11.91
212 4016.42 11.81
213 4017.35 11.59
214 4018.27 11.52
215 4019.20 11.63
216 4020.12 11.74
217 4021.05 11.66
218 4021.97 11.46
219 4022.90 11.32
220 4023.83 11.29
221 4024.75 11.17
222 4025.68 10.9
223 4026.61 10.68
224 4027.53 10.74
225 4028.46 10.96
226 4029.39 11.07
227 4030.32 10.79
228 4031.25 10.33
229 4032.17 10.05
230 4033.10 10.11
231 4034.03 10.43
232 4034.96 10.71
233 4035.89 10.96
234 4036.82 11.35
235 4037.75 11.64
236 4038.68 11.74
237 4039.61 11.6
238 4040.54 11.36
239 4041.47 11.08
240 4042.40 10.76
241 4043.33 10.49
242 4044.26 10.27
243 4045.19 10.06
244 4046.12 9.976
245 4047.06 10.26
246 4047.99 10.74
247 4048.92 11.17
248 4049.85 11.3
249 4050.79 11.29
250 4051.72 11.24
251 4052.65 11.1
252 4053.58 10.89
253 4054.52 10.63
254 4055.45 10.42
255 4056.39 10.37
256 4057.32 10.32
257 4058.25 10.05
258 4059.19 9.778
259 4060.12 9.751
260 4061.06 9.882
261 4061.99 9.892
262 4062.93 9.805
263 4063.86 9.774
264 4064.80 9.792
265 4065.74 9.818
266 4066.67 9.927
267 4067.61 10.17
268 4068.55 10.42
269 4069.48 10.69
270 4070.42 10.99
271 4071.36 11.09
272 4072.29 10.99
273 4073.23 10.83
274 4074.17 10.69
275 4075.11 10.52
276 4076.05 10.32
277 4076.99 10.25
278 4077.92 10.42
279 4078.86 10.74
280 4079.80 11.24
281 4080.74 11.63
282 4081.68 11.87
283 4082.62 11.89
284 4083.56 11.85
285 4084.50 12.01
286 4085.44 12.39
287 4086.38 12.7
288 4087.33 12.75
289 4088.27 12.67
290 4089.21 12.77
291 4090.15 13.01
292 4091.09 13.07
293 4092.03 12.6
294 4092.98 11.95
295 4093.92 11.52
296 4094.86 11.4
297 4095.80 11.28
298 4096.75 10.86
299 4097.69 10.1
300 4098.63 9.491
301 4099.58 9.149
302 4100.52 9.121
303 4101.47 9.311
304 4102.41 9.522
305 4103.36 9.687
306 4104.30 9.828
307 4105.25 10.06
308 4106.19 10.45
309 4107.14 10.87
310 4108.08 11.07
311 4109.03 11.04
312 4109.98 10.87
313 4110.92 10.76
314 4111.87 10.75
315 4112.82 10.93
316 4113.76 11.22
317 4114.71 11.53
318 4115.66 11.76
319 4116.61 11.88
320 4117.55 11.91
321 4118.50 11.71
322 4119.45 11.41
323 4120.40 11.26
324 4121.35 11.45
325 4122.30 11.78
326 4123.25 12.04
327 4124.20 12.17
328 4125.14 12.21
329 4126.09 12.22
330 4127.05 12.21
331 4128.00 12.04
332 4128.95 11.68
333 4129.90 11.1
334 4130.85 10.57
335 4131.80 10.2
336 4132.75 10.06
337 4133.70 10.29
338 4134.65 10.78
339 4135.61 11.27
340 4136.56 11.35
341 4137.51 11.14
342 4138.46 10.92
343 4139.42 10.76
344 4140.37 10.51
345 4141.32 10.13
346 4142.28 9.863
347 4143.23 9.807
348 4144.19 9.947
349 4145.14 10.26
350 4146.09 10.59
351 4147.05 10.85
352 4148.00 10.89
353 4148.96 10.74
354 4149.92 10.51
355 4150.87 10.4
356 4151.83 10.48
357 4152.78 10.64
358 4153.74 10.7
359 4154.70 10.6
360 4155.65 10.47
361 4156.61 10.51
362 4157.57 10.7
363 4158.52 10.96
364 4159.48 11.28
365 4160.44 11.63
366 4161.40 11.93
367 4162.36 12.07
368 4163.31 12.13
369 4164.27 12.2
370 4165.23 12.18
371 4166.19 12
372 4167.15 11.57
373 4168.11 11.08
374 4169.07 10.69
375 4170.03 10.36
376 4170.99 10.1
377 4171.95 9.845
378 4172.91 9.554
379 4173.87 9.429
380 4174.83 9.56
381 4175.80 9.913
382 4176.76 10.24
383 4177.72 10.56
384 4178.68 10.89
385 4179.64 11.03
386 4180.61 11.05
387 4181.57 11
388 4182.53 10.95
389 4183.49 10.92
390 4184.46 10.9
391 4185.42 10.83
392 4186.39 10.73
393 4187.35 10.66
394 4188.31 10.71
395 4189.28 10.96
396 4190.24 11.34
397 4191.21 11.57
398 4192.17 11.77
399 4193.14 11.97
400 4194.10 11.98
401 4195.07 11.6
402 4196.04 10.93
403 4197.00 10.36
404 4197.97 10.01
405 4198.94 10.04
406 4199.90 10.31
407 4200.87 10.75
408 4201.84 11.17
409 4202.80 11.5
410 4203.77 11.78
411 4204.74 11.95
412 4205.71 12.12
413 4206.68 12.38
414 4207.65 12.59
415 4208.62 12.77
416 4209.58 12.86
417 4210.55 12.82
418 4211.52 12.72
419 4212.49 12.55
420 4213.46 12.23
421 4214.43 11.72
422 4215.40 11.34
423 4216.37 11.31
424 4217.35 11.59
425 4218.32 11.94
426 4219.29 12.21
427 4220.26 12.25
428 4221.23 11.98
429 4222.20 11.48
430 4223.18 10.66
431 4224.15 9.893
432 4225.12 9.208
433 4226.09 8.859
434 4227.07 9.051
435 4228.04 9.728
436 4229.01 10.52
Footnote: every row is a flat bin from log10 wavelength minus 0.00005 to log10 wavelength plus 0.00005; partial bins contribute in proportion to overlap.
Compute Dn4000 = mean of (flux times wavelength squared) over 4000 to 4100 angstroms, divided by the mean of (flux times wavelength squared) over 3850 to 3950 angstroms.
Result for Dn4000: 1.88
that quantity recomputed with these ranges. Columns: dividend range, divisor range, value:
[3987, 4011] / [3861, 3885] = 1.84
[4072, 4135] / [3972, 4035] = 1.16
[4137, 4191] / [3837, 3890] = 2.18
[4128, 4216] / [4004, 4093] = 1.06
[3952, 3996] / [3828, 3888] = 1.41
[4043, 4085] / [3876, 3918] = 1.60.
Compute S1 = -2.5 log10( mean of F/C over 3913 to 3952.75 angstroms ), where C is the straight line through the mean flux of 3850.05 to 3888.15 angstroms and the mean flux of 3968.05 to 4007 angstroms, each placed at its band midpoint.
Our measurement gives 0.22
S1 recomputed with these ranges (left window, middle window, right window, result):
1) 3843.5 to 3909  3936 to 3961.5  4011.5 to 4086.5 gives 0.178 mag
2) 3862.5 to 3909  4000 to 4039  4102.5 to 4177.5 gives -0.240 mag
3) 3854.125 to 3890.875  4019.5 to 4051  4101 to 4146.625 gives -0.189 mag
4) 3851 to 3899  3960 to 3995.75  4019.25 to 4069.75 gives 0.233 mag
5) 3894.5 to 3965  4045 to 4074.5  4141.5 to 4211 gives -0.166 mag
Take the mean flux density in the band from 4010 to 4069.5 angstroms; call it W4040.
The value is 10.8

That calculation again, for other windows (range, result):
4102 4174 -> 11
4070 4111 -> 11.1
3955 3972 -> 5.47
